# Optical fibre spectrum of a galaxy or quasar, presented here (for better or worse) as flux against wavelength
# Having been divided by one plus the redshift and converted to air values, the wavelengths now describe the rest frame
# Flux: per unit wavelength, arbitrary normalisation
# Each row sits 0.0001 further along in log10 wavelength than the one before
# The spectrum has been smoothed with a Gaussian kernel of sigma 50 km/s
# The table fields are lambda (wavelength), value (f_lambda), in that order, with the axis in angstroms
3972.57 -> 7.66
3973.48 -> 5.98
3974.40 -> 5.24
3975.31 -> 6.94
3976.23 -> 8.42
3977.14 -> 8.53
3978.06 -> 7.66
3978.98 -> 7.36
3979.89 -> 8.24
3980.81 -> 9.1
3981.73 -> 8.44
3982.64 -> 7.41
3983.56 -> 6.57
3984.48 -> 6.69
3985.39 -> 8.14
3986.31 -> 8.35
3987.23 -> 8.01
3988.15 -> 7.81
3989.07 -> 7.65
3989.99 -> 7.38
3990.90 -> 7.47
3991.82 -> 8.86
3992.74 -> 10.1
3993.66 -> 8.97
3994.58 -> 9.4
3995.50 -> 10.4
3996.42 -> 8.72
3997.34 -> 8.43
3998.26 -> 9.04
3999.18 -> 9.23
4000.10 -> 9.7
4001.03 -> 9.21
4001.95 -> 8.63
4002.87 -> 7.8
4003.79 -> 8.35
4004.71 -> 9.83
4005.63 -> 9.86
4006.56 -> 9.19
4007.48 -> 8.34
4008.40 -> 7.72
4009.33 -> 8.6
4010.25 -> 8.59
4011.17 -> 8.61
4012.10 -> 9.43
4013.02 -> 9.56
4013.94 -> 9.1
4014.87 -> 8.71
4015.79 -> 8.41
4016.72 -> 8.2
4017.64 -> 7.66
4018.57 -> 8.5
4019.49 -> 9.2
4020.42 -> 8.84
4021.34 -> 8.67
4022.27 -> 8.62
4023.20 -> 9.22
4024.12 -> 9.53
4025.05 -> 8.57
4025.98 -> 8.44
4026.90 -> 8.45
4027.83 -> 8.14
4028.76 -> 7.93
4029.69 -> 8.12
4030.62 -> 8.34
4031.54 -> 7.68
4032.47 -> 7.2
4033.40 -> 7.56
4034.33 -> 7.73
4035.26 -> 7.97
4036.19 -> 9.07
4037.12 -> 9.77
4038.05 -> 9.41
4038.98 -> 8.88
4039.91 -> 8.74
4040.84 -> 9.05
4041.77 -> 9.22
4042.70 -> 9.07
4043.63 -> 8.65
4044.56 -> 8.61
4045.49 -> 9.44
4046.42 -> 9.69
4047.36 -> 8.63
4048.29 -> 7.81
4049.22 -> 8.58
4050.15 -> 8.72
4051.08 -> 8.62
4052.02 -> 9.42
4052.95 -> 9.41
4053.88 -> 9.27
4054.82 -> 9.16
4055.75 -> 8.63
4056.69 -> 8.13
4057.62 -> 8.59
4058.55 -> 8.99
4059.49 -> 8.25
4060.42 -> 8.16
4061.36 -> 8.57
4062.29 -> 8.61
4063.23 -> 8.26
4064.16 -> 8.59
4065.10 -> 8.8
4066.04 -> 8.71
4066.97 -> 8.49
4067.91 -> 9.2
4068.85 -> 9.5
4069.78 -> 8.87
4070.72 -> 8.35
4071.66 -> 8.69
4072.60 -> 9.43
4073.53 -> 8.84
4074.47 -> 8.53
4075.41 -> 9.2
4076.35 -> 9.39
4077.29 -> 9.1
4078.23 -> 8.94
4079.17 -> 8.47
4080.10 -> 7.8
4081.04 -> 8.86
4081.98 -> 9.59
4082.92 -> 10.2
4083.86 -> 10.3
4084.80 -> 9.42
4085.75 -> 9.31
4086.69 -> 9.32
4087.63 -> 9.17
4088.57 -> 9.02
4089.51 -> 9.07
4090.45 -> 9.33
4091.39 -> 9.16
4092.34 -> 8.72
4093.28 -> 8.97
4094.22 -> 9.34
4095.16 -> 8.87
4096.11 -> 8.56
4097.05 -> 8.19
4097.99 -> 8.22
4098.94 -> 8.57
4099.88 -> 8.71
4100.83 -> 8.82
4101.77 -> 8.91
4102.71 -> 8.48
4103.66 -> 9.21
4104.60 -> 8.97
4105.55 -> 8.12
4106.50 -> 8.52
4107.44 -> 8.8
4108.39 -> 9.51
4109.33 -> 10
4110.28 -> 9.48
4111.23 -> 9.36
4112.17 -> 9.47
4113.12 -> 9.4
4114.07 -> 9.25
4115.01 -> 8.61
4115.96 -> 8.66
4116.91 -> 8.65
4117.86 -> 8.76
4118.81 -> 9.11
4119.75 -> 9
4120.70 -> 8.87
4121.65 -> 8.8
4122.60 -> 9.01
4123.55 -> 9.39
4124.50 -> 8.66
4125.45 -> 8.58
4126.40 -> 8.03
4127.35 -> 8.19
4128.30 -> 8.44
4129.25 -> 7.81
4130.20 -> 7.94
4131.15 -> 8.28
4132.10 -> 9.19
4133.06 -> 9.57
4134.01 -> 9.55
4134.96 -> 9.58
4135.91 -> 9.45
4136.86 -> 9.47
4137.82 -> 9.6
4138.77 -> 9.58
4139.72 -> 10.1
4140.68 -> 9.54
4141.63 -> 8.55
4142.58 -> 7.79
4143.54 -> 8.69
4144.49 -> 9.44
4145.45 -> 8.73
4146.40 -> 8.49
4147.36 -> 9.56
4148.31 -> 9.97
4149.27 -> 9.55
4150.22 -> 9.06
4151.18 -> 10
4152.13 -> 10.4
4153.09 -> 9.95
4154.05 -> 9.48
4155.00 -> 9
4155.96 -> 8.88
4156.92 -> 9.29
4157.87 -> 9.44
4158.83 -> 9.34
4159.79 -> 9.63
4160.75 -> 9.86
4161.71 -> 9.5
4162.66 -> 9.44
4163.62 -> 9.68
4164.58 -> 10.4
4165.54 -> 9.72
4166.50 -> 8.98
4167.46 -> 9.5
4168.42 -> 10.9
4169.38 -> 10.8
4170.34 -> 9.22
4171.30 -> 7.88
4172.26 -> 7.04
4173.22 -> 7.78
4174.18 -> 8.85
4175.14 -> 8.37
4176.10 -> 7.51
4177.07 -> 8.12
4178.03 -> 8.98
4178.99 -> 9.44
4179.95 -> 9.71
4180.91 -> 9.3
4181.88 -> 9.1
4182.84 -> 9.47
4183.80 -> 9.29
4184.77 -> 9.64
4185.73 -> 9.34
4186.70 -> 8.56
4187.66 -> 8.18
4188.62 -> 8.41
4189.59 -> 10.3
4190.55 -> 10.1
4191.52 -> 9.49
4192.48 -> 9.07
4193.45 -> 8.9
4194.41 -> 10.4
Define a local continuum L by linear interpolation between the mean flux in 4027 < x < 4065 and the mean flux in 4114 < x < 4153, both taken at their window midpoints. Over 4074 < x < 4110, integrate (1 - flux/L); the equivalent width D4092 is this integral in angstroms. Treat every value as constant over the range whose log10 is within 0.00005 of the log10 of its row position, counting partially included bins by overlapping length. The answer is -0.7 angstroms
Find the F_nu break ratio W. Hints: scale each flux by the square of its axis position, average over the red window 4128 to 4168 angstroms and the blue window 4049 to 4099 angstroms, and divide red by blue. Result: 1.08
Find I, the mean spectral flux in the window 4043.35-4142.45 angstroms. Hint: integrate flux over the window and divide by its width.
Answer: 8.92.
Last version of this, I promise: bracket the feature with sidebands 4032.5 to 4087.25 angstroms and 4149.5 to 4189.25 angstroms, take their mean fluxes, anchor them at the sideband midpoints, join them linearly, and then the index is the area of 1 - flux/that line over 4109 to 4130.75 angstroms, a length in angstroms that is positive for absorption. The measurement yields 0.52 angstroms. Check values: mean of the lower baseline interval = 8.86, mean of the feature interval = 8.84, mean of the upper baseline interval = 9.21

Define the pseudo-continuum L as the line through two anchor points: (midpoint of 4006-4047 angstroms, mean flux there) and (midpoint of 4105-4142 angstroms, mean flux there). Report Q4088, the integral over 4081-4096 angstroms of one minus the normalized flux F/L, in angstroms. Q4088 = -0.7 angstroms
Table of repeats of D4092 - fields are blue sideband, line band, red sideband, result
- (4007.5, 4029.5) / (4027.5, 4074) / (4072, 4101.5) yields 0.72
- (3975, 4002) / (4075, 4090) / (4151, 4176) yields -0.54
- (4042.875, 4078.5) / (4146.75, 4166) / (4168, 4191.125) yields -1.35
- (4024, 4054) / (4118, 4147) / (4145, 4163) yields 1.21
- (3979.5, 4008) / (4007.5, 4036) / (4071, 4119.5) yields 0.77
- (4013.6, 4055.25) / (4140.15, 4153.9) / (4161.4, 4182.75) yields -0.38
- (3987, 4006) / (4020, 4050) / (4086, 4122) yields 0.83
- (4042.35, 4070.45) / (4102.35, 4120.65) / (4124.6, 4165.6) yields 0.06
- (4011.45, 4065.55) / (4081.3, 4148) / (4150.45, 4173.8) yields 0.89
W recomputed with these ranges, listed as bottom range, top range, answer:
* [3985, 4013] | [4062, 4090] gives 1.07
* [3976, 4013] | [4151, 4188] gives 1.18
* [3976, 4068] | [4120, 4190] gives 1.13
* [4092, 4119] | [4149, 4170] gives 1.12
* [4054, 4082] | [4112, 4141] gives 1.06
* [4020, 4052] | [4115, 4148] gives 1.08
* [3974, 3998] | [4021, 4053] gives 1.09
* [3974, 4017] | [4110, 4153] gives 1.15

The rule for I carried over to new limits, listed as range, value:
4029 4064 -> 8.65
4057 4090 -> 8.93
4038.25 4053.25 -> 8.91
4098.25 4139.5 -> 8.94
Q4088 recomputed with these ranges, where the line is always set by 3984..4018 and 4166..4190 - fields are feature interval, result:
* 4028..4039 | 0.6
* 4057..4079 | 0.0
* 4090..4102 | 0.0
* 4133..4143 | -0.5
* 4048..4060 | 0.0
